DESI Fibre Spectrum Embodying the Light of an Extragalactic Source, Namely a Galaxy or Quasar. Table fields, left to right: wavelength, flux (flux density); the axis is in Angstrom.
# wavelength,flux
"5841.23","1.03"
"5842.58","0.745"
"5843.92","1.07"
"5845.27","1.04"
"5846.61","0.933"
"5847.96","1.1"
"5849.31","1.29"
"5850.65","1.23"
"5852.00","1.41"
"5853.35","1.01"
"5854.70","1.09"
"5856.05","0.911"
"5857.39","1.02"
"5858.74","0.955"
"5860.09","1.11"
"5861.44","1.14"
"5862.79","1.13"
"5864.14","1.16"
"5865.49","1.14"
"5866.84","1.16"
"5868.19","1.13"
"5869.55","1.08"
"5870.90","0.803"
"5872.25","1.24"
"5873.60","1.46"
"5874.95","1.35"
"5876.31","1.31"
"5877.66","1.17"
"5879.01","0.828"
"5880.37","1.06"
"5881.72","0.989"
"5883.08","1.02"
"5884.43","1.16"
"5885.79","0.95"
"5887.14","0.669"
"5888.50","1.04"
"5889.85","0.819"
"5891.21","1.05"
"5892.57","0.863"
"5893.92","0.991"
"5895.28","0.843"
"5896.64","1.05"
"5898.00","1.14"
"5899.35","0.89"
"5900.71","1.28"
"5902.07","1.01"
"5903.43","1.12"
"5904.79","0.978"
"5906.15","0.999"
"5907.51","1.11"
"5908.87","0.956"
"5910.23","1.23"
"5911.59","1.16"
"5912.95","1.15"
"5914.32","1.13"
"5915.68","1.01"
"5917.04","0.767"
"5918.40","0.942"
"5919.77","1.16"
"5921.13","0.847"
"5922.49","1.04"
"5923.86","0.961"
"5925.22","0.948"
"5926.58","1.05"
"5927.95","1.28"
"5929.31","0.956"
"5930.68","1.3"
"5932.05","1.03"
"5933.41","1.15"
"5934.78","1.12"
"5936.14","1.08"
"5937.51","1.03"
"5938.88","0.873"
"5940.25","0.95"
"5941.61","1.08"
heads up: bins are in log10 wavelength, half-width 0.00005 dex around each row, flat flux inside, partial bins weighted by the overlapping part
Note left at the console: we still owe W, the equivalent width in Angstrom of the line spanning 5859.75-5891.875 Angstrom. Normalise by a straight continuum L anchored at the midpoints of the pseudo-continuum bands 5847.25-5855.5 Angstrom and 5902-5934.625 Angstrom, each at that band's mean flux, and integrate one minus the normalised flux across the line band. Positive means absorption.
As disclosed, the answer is 1.6 Angstrom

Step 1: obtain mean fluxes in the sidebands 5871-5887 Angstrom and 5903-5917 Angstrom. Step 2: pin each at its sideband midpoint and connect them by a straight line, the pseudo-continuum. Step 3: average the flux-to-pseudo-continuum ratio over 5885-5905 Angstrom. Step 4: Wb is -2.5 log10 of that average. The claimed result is 0.11 mag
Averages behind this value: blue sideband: 1.11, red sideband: 1.07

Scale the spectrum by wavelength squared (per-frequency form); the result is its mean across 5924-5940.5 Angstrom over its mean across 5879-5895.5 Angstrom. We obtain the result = 1.13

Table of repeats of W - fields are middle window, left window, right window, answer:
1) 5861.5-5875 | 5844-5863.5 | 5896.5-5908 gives -0.9 Angstrom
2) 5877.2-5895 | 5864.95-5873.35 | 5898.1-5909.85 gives 1.9 Angstrom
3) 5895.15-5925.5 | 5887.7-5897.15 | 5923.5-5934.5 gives -0.7 Angstrom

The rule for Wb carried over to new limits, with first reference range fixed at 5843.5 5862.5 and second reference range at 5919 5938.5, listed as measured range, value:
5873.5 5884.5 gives -0.05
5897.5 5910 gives 0.02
